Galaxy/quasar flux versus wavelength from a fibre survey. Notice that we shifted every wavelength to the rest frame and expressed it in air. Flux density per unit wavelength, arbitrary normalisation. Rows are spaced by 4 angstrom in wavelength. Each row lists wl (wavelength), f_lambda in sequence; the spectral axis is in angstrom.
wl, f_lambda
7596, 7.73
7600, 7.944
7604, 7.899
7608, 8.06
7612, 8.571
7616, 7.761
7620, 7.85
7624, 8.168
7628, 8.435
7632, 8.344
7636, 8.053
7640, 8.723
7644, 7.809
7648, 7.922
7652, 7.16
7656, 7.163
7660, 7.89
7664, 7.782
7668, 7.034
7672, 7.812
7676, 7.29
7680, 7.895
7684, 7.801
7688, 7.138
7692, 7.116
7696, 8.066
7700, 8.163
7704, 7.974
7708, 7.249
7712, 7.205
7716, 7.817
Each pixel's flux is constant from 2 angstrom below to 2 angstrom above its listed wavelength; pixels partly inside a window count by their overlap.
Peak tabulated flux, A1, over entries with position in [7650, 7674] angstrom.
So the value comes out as 7.89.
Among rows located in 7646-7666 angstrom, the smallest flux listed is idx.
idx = 7.16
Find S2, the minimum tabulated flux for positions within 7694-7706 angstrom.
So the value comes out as 7.974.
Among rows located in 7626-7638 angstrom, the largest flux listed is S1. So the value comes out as 8.435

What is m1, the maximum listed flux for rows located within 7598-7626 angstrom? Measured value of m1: 8.571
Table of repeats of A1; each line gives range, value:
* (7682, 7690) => 7.801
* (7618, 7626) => 8.168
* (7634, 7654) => 8.723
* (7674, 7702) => 8.163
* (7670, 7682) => 7.895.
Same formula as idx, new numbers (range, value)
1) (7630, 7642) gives 8.053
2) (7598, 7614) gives 7.899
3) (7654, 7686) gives 7.034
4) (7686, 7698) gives 7.116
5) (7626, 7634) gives 8.344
